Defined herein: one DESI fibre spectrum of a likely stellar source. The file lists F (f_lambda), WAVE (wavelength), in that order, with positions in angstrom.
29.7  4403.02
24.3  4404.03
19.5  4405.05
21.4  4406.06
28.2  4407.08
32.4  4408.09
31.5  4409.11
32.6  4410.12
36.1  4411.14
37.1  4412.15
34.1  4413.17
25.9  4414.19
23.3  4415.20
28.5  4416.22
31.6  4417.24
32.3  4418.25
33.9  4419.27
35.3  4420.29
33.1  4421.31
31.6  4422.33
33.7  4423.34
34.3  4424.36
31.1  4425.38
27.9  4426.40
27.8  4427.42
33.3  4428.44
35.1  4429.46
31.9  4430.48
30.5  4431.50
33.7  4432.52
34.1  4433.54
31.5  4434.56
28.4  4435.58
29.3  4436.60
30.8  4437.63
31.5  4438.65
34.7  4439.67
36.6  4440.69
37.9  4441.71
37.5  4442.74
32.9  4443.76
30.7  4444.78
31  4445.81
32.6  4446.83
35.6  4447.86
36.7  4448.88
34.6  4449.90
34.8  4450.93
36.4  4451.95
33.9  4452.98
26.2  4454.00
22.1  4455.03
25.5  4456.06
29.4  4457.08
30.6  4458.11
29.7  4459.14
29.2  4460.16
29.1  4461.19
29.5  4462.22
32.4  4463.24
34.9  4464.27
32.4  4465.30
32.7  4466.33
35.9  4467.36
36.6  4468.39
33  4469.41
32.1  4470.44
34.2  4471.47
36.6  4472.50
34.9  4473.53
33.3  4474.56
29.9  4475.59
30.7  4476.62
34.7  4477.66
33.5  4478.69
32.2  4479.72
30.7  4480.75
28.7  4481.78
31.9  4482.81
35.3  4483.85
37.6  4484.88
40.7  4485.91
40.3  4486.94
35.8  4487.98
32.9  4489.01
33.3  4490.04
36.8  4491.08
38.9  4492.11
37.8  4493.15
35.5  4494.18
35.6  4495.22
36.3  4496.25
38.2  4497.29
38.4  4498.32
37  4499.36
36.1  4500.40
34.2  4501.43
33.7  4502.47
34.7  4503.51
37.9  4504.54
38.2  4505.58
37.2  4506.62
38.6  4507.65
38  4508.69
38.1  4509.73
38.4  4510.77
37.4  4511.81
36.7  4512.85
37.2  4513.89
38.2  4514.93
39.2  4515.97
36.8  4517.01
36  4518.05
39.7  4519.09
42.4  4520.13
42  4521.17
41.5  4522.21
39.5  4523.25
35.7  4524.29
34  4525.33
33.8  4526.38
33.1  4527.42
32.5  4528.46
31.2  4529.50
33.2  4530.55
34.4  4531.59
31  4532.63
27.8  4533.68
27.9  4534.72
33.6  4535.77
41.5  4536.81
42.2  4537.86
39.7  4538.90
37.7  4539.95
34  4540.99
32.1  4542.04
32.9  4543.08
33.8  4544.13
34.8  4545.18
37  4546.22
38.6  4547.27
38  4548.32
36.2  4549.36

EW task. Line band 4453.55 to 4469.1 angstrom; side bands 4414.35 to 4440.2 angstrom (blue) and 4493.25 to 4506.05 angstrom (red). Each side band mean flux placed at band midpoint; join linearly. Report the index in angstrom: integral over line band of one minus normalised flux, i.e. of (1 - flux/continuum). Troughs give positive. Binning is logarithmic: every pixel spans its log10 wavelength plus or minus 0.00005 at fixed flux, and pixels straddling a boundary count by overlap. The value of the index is 1.5 angstrom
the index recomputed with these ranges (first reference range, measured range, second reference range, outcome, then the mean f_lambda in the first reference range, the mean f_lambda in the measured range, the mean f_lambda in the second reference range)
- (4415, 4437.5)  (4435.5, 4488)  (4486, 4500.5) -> 2.2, 31.6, 32.9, 36.8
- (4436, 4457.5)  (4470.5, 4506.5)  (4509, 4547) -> -0.9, 32.4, 35.2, 36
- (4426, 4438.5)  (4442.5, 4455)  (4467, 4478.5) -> -0.3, 31.2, 33.1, 33.8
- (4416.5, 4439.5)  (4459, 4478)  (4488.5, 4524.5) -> 1.1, 31.9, 32.8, 37.4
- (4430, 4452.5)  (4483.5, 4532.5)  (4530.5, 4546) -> -3.7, 33.4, 36.8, 34.5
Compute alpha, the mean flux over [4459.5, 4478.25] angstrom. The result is 32.9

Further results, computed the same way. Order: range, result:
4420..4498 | 33.2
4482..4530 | 36.8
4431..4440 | 31.6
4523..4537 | 33.2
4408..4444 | 32.3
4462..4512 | 35.2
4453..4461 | 28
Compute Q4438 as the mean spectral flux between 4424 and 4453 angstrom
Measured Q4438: 33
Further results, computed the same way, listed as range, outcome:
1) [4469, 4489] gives 34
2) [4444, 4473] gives 32.1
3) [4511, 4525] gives 38.6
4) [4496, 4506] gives 36.4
